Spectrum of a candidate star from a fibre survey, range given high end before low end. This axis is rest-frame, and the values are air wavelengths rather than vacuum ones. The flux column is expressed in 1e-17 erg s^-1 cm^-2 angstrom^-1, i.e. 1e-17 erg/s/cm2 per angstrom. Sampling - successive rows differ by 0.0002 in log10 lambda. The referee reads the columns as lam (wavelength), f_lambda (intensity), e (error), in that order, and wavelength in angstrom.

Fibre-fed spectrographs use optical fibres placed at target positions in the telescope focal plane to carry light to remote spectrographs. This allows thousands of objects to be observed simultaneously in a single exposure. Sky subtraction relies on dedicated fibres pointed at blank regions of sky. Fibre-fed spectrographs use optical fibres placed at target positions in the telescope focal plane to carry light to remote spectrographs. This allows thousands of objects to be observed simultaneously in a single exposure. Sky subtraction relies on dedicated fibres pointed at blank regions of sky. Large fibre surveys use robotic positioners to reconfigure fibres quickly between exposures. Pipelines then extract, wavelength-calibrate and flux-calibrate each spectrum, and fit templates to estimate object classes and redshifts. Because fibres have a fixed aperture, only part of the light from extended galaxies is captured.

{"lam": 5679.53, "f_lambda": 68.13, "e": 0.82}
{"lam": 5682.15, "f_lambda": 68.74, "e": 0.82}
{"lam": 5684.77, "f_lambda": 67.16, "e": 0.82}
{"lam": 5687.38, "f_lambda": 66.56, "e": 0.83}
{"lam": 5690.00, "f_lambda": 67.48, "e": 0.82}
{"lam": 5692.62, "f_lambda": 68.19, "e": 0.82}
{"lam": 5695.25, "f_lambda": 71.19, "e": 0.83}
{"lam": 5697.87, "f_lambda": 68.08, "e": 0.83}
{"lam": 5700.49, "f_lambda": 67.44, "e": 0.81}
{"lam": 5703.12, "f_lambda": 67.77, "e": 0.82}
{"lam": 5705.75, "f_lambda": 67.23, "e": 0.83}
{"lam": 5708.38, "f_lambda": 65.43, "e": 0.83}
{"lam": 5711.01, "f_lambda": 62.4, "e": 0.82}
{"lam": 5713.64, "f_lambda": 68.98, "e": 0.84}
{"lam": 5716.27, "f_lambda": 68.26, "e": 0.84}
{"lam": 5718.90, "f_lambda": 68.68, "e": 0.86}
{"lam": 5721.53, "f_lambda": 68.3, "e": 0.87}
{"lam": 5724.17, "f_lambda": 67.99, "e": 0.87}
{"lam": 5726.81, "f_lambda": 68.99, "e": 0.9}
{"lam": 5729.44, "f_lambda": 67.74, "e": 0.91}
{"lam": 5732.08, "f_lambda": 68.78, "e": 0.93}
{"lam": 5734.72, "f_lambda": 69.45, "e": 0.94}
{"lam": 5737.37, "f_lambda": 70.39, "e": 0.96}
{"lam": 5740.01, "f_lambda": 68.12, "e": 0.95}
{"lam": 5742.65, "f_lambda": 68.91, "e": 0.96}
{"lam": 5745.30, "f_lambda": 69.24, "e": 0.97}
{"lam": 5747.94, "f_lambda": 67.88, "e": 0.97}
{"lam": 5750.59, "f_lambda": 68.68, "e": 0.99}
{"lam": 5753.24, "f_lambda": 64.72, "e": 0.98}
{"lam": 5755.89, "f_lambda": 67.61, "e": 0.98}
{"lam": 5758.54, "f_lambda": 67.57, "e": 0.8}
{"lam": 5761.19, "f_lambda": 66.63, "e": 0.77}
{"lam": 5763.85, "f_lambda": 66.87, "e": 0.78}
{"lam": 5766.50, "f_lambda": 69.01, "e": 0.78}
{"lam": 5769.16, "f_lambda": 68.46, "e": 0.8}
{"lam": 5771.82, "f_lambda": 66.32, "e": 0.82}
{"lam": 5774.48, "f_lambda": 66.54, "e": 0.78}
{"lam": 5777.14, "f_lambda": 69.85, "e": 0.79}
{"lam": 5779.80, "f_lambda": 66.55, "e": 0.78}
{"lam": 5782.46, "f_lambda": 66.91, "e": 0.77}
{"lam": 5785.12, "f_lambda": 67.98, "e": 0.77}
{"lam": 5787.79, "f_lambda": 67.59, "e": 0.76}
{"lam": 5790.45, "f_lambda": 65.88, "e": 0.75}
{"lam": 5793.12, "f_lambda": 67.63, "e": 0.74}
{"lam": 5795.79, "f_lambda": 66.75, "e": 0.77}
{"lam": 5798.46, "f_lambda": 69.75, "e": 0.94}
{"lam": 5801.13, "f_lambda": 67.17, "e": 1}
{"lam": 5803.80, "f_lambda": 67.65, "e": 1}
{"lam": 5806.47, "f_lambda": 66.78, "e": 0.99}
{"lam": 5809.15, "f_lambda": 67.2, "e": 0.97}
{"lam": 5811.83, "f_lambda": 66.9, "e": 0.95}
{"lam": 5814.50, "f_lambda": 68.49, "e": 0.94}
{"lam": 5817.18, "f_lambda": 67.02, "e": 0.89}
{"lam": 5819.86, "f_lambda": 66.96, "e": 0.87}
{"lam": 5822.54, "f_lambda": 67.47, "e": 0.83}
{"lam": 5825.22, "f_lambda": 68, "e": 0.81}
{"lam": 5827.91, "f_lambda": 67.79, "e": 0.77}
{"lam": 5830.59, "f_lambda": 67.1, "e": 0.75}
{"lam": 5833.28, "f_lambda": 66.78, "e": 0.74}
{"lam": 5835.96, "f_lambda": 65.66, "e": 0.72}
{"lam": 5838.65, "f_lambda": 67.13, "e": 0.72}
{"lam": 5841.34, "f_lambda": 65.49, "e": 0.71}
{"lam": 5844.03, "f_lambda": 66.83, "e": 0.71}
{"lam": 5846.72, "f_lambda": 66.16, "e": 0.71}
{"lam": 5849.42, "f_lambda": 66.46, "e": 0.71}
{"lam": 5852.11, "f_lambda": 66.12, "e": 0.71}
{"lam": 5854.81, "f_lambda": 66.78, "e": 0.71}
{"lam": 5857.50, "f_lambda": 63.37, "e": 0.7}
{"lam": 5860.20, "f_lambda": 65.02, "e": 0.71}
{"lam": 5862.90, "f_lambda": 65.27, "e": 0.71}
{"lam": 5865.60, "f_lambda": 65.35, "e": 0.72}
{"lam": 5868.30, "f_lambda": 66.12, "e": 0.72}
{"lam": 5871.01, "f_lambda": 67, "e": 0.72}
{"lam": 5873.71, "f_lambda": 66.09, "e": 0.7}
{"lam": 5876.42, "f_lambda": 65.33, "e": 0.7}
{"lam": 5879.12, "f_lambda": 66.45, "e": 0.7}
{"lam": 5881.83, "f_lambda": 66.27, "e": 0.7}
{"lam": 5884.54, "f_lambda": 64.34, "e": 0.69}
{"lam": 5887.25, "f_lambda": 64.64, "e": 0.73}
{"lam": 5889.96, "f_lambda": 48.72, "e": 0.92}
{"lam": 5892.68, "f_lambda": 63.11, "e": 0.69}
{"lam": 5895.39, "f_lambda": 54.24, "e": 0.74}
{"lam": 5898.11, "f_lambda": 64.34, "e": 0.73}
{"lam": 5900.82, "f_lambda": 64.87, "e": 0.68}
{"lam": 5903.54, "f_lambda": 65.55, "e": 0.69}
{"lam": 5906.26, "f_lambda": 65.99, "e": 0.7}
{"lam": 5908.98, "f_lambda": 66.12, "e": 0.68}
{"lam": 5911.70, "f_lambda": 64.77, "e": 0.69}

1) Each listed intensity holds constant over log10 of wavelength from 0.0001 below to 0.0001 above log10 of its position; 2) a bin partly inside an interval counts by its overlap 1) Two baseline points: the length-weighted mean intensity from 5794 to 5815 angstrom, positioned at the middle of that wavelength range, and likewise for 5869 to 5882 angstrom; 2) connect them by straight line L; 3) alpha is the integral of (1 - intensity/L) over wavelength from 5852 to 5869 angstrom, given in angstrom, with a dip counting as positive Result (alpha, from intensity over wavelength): 0.29 angstrom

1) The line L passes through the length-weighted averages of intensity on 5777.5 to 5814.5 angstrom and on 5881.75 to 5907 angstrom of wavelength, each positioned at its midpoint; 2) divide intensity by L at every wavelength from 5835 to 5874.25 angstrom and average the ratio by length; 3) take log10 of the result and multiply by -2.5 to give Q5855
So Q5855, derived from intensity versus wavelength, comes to -0.03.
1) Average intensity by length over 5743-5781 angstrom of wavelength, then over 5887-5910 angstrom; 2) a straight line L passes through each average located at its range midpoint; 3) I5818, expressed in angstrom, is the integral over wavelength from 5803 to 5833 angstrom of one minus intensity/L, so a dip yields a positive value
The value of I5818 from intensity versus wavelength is -1.0 angstrom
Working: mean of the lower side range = 67.6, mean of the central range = 67.4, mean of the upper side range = 61.8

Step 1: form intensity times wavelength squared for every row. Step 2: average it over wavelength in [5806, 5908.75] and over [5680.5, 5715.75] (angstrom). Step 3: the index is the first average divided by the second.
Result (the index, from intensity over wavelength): 1.02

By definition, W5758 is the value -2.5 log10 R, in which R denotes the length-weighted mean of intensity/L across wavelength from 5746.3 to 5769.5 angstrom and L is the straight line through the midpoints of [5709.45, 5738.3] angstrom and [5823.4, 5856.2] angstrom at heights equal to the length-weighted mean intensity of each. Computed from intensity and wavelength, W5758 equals 0.00 mag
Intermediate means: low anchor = 68.1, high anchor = 66.7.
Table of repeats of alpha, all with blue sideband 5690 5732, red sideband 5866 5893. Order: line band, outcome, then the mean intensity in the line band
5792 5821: -0.8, 67.5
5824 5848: -0.7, 66.8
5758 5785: -0.4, 67.5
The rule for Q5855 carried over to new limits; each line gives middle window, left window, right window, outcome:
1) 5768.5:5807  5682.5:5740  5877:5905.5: -0.03 mag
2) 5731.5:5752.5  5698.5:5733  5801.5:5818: -0.02 mag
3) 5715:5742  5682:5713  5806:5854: -0.02 mag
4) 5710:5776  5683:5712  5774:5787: -0.01 mag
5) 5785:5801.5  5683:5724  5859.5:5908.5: -0.03 mag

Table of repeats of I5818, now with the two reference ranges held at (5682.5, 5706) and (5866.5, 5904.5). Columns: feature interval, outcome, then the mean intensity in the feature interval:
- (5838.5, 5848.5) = -0.3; 66.3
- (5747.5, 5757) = -0.1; 67.1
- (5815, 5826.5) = -0.4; 67.4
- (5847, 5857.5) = -0.3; 66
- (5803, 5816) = -0.4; 67.4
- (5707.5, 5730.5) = 0.0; 67.5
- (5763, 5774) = -0.2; 67.6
